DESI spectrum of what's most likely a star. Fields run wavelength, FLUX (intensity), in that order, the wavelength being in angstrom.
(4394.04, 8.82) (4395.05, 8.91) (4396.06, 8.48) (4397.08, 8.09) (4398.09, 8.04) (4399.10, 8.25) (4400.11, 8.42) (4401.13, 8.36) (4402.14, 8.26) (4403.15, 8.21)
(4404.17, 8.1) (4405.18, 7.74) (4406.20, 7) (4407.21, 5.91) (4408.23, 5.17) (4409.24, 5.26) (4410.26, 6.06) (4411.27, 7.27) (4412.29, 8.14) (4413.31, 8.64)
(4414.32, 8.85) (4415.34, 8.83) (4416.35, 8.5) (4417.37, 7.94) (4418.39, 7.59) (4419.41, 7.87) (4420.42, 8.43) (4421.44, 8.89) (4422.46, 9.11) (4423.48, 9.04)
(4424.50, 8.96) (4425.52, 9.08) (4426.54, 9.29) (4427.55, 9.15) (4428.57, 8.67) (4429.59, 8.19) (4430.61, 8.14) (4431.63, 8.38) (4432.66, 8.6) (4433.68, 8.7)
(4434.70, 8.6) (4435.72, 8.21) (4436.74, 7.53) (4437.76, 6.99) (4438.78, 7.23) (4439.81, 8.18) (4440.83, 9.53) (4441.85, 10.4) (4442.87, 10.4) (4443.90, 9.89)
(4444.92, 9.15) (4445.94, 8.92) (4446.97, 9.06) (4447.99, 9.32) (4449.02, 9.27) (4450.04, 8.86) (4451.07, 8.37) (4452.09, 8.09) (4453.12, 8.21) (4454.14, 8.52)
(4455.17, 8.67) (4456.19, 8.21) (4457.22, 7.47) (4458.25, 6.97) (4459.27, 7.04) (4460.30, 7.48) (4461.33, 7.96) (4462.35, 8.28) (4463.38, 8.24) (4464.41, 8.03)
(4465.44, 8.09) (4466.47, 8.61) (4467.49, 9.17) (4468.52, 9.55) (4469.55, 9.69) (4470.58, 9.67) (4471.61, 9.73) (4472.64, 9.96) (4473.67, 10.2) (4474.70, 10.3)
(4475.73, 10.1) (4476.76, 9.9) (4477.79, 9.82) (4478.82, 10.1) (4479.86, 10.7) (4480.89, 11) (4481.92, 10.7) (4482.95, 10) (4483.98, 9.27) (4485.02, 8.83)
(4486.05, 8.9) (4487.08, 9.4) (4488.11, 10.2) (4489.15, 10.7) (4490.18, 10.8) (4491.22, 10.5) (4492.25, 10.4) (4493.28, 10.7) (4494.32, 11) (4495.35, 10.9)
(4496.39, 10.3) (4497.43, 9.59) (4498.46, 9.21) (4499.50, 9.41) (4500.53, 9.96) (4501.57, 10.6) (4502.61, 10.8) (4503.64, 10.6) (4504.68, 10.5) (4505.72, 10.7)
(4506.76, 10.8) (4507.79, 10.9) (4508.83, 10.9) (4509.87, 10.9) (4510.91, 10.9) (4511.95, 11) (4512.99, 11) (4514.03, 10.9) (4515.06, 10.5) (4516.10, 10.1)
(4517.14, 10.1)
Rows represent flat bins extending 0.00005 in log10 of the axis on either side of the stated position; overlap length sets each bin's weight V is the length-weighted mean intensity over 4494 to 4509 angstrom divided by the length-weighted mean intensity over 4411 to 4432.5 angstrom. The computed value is 1.2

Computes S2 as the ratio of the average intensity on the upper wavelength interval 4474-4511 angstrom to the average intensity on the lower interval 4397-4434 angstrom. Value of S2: 1.3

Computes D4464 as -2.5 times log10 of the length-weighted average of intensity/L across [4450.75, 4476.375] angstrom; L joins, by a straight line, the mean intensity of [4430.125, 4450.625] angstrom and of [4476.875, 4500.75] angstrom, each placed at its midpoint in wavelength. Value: 0.09 mag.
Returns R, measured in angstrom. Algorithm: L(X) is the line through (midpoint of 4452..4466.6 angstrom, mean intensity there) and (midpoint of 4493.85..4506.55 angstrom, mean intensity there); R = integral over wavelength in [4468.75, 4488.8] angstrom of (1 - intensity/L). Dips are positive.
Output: -1.9 angstrom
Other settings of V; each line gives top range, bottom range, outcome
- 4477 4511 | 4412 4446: 1.19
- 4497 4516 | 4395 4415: 1.38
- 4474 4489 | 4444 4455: 1.13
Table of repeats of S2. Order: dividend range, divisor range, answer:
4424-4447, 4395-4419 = 1.13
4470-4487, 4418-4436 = 1.15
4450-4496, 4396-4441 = 1.16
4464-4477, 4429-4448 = 1.09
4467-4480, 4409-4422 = 1.25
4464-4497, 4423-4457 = 1.14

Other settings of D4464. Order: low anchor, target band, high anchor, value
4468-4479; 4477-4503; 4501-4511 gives 0.02 mag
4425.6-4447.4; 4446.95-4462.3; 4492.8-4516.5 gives 0.12 mag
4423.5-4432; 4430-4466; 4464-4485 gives 0.09 mag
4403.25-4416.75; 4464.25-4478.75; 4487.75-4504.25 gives 0.00 mag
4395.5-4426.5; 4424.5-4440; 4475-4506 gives 0.03 mag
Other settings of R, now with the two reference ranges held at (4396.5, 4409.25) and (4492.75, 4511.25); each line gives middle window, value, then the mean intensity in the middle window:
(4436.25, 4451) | -0.2 angstrom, 8.89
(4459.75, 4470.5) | 1.0 angstrom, 8.55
